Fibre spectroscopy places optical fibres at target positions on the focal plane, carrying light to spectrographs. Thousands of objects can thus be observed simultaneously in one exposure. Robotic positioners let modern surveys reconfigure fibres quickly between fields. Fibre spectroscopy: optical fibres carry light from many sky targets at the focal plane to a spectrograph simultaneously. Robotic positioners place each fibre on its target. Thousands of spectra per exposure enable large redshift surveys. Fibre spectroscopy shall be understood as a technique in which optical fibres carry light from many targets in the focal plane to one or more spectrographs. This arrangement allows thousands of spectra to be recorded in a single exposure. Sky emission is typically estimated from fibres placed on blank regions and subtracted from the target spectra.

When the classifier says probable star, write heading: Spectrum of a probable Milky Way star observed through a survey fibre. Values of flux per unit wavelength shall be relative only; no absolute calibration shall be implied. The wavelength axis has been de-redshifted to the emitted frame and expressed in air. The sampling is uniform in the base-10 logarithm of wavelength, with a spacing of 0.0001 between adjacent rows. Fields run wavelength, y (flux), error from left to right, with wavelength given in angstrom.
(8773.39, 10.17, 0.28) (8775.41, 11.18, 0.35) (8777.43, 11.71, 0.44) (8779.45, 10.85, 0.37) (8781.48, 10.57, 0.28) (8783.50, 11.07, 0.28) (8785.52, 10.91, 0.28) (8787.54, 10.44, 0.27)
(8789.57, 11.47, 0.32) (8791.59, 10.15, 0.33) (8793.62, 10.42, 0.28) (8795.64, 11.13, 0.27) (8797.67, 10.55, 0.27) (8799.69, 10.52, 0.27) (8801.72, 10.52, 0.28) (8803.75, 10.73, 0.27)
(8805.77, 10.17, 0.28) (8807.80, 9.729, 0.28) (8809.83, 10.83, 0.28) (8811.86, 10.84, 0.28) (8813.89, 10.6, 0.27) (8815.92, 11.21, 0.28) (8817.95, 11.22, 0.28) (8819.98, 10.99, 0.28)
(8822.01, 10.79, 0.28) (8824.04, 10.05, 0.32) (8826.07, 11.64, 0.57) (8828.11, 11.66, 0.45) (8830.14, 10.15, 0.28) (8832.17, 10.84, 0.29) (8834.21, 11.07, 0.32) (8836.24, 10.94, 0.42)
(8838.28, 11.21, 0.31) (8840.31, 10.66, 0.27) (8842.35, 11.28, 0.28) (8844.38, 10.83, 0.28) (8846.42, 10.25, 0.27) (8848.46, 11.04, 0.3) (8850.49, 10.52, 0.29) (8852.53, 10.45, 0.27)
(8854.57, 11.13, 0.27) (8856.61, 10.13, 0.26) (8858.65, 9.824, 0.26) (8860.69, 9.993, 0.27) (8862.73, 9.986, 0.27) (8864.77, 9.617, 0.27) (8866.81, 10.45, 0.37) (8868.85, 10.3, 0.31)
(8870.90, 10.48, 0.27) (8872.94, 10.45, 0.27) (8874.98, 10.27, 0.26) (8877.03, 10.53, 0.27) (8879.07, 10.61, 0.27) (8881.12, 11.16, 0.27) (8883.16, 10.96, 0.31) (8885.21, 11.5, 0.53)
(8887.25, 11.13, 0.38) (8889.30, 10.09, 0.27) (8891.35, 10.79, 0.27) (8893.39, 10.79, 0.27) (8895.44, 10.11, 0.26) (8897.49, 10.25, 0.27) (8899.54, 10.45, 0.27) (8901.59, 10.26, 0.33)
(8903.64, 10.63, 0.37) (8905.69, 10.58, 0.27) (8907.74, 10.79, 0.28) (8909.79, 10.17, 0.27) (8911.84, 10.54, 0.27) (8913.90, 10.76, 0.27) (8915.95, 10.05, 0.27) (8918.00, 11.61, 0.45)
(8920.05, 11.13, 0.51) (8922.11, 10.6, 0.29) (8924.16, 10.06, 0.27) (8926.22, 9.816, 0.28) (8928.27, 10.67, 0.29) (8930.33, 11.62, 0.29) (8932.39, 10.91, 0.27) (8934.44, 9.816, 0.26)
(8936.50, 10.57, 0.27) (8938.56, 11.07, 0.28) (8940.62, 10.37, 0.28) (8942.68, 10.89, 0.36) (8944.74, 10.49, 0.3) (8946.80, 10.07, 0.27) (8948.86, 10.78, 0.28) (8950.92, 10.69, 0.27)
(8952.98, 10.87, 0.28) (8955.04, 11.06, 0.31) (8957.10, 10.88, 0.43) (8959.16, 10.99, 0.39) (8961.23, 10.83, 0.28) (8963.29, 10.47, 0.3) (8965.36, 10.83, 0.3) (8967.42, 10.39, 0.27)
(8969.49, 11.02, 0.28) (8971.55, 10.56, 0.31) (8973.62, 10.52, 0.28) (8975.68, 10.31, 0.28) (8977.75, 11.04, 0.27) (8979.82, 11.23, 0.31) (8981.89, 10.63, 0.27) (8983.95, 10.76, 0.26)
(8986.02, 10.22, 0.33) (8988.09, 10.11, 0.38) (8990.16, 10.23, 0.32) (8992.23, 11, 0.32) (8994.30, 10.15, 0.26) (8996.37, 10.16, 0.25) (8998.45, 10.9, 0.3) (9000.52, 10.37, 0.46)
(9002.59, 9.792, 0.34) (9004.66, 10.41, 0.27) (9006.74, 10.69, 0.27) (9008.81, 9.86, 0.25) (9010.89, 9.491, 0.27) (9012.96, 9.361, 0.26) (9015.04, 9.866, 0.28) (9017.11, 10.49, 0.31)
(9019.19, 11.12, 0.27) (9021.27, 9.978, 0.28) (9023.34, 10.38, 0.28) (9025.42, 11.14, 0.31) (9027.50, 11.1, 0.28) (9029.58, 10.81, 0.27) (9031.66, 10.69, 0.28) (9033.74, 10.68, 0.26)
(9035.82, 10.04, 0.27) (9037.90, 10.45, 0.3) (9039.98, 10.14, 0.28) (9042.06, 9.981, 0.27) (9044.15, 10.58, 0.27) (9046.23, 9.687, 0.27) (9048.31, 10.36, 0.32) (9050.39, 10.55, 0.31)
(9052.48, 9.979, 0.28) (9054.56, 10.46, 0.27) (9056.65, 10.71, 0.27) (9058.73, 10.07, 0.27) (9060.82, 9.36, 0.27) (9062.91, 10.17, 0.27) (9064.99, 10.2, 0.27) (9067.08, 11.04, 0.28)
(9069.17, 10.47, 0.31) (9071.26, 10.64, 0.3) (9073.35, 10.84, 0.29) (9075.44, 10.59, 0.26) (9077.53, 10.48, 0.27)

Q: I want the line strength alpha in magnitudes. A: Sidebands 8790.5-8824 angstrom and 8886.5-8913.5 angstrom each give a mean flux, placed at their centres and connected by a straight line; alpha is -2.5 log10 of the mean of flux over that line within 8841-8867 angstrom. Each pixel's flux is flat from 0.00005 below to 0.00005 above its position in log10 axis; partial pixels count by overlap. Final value 0.01 mag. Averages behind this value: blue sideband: 10.6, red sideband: 10.5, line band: 10.4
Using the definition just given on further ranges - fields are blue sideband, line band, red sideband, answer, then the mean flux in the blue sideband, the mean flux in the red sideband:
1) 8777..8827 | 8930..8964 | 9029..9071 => -0.02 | 10.8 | 10.3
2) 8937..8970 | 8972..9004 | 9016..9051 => 0.01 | 10.7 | 10.5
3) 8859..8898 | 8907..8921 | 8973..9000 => -0.02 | 10.5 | 10.6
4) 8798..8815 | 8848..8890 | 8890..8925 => 0.00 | 10.5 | 10.6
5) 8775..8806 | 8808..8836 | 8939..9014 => -0.01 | 10.8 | 10.5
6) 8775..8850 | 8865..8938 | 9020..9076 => 0.01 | 10.8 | 10.4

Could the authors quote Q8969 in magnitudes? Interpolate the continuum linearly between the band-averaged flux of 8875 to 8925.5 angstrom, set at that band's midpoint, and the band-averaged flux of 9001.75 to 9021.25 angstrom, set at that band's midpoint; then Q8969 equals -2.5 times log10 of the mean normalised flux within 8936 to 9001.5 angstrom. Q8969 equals -0.03 mag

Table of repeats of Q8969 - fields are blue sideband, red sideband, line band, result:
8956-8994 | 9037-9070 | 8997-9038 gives 0.007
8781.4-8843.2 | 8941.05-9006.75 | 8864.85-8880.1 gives 0.034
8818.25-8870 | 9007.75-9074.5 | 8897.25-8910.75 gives 0.009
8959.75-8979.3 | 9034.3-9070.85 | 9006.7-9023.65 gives 0.037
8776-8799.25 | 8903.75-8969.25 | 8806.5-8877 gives 0.015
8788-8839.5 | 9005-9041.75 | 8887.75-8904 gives 0.018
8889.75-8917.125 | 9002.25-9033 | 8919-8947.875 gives -0.014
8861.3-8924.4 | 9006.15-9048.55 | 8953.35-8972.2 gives -0.036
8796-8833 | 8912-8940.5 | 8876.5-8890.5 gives -0.018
